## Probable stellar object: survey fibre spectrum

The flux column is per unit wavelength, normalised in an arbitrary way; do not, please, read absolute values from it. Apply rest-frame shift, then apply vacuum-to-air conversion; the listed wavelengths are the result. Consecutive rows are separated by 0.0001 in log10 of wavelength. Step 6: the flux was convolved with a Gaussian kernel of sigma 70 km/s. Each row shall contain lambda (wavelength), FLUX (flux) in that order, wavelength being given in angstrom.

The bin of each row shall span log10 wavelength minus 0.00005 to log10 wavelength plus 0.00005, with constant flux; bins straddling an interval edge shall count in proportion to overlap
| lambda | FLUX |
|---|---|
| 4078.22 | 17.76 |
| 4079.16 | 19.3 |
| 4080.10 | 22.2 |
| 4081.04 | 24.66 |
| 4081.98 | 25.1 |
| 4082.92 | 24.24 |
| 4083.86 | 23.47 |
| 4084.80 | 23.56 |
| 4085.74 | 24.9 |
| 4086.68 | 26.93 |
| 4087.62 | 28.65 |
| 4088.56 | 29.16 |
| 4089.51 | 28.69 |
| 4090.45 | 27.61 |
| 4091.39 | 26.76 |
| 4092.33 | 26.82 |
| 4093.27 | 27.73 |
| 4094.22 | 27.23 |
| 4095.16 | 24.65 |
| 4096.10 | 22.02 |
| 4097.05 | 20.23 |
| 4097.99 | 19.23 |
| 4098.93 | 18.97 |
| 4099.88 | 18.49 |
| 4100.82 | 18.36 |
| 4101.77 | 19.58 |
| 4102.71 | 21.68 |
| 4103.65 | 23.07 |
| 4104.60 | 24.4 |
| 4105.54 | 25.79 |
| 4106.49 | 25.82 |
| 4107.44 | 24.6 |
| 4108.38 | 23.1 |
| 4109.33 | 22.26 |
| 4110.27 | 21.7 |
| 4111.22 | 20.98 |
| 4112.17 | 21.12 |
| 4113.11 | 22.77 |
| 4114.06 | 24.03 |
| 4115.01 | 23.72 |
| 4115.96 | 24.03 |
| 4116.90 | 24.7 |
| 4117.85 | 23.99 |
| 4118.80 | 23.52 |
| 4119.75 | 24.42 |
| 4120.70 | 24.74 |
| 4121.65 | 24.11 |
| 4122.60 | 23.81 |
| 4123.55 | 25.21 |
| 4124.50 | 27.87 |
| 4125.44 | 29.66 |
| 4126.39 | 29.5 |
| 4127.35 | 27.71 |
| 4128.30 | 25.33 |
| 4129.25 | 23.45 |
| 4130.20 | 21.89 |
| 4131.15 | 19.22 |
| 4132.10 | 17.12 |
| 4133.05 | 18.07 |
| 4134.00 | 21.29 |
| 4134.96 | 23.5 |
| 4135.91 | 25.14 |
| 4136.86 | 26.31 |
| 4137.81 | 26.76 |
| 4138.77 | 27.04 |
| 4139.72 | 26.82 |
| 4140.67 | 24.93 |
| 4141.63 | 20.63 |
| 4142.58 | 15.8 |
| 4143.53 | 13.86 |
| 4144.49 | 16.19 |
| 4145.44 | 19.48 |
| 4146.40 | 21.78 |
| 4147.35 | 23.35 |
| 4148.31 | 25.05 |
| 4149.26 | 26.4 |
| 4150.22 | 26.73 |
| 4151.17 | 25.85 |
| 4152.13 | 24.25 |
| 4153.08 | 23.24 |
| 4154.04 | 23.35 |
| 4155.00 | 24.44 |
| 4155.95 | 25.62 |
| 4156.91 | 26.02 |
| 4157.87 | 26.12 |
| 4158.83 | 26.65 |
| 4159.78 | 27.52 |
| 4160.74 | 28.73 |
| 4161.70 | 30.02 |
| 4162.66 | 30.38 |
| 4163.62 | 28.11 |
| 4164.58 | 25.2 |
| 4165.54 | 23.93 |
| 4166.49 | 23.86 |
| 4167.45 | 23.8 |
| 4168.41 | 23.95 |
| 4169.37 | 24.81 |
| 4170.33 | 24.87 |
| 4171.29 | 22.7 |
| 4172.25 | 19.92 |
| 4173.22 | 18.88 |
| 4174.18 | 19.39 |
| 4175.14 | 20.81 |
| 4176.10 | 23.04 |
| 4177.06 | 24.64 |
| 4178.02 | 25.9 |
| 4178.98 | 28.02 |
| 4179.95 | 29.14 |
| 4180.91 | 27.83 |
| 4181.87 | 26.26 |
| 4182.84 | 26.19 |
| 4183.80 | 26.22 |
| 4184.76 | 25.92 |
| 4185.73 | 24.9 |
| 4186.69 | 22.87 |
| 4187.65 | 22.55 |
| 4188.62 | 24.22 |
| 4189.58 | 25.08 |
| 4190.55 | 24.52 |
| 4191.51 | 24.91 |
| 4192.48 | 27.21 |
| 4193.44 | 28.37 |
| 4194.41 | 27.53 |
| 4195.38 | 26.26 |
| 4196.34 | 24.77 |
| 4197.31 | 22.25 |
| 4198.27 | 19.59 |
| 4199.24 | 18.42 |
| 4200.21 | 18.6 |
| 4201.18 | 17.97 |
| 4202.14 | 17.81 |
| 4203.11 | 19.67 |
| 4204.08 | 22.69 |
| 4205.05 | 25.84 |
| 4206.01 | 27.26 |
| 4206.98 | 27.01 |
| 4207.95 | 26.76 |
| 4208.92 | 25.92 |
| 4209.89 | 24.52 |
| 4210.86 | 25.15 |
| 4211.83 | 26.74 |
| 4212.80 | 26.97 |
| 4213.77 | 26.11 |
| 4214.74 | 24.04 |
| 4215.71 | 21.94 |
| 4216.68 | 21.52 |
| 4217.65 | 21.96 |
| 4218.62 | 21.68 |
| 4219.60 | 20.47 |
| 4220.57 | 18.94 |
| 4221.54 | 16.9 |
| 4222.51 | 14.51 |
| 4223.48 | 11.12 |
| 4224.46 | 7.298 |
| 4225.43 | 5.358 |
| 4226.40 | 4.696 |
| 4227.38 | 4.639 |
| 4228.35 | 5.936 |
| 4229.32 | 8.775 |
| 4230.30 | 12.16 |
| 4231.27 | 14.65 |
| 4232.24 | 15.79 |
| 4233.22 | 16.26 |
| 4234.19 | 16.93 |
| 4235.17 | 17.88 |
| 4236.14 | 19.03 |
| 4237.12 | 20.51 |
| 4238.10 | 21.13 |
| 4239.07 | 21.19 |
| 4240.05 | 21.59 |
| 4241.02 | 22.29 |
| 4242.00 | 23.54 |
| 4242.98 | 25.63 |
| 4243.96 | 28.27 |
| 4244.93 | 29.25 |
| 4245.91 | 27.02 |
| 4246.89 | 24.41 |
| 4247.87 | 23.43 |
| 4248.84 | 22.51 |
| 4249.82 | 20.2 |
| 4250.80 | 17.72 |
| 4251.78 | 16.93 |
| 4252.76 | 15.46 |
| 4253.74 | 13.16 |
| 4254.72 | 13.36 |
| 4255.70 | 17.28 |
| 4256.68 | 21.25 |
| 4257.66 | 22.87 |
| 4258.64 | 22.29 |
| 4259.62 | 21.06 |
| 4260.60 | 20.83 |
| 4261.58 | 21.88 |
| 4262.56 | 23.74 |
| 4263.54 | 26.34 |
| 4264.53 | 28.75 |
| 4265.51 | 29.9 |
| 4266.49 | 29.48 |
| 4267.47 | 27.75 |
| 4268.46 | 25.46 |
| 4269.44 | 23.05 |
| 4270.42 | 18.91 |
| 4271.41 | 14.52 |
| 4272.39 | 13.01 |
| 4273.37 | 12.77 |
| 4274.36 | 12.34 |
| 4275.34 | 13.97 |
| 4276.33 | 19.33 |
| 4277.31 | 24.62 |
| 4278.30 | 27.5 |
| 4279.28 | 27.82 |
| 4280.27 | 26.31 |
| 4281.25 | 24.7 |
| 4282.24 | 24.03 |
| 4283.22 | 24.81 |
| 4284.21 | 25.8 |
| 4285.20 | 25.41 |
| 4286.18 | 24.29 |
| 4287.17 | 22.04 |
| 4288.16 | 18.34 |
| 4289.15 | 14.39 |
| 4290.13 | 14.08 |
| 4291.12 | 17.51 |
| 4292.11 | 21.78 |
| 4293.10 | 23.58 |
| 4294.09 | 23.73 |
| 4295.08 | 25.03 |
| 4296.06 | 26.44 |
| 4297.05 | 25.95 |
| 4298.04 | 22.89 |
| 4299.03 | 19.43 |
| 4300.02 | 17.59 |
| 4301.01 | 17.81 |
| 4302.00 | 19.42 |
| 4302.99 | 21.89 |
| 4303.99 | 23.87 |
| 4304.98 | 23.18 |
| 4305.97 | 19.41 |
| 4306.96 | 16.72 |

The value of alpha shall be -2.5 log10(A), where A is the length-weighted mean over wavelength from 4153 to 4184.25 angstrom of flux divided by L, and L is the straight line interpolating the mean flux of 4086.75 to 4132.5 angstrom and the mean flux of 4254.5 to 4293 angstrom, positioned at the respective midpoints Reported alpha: -0.089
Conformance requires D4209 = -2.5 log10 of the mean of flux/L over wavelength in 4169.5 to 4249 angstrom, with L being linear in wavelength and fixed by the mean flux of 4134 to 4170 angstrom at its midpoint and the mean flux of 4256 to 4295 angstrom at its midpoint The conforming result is 0.09 mag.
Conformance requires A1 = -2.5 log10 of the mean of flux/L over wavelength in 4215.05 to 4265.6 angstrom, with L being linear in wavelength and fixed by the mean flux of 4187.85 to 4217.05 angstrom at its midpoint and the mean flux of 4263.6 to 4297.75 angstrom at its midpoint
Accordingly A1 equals 0.22 mag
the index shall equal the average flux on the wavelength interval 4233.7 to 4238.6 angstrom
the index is 19.1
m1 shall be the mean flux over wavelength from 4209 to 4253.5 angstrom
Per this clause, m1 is 19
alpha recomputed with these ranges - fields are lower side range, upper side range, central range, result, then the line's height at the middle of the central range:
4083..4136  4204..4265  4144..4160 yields -0.08 mag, 22.5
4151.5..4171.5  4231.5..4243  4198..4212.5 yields -0.04 mag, 22.3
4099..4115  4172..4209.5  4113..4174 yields -0.05 mag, 23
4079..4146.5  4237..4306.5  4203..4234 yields 0.21 mag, 22.4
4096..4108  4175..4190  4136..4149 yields 0.06 mag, 23.5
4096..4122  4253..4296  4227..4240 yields 0.39 mag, 21.9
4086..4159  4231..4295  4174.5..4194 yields -0.12 mag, 22.7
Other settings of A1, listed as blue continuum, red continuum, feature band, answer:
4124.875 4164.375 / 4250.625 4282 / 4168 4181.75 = -0.02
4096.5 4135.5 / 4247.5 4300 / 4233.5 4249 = -0.05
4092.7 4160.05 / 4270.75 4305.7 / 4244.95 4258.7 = 0.08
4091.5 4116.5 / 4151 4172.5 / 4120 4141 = -0.02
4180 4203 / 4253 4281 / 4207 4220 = -0.05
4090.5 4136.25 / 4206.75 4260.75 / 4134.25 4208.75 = -0.13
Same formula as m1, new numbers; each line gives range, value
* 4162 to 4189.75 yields 24.6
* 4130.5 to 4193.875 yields 24.2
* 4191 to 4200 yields 24.2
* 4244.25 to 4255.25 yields 20.4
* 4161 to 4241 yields 21.6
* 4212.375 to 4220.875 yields 22.7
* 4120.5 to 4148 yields 23.1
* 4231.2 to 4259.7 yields 20.5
